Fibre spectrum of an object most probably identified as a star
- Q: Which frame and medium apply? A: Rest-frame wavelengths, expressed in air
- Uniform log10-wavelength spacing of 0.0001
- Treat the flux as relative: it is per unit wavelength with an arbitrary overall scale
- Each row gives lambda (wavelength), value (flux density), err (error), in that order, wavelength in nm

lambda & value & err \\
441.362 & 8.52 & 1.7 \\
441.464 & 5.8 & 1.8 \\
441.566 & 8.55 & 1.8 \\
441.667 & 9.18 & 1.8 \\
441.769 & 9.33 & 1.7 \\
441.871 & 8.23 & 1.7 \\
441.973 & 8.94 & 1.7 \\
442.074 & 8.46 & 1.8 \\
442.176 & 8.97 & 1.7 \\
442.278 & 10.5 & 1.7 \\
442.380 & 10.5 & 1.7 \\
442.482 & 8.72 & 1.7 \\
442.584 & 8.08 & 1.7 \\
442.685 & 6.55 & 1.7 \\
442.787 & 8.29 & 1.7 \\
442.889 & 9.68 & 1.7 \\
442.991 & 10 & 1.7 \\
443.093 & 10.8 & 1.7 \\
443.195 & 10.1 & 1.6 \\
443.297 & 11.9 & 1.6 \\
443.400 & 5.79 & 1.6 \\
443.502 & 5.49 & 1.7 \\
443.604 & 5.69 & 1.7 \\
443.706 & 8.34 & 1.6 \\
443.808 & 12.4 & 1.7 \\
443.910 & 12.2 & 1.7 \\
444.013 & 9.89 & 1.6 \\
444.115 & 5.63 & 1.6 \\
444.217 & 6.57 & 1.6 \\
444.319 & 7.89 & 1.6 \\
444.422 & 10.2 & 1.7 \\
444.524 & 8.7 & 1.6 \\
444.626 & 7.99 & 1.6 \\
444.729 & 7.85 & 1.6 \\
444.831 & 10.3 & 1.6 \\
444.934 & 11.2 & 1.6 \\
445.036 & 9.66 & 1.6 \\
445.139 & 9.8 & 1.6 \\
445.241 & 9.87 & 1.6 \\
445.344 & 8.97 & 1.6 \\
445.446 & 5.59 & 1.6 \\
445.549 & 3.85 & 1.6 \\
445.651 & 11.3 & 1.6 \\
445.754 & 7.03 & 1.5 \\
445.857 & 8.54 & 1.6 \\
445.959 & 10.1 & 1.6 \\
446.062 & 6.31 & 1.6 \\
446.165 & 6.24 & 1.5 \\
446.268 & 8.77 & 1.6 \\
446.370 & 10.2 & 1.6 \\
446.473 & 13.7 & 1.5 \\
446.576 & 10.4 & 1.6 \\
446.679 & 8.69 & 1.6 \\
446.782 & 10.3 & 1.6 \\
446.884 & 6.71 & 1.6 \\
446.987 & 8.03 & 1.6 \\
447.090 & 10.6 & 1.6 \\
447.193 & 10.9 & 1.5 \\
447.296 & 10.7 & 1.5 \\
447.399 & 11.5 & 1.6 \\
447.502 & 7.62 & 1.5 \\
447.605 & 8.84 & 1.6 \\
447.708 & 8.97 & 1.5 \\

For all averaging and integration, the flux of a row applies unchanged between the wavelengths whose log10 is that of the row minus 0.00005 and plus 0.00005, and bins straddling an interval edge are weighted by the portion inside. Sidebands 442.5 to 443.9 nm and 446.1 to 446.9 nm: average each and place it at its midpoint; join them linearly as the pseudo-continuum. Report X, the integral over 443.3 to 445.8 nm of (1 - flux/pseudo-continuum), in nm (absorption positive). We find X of 0.16 nm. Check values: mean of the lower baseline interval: 8.81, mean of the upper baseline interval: 9.45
